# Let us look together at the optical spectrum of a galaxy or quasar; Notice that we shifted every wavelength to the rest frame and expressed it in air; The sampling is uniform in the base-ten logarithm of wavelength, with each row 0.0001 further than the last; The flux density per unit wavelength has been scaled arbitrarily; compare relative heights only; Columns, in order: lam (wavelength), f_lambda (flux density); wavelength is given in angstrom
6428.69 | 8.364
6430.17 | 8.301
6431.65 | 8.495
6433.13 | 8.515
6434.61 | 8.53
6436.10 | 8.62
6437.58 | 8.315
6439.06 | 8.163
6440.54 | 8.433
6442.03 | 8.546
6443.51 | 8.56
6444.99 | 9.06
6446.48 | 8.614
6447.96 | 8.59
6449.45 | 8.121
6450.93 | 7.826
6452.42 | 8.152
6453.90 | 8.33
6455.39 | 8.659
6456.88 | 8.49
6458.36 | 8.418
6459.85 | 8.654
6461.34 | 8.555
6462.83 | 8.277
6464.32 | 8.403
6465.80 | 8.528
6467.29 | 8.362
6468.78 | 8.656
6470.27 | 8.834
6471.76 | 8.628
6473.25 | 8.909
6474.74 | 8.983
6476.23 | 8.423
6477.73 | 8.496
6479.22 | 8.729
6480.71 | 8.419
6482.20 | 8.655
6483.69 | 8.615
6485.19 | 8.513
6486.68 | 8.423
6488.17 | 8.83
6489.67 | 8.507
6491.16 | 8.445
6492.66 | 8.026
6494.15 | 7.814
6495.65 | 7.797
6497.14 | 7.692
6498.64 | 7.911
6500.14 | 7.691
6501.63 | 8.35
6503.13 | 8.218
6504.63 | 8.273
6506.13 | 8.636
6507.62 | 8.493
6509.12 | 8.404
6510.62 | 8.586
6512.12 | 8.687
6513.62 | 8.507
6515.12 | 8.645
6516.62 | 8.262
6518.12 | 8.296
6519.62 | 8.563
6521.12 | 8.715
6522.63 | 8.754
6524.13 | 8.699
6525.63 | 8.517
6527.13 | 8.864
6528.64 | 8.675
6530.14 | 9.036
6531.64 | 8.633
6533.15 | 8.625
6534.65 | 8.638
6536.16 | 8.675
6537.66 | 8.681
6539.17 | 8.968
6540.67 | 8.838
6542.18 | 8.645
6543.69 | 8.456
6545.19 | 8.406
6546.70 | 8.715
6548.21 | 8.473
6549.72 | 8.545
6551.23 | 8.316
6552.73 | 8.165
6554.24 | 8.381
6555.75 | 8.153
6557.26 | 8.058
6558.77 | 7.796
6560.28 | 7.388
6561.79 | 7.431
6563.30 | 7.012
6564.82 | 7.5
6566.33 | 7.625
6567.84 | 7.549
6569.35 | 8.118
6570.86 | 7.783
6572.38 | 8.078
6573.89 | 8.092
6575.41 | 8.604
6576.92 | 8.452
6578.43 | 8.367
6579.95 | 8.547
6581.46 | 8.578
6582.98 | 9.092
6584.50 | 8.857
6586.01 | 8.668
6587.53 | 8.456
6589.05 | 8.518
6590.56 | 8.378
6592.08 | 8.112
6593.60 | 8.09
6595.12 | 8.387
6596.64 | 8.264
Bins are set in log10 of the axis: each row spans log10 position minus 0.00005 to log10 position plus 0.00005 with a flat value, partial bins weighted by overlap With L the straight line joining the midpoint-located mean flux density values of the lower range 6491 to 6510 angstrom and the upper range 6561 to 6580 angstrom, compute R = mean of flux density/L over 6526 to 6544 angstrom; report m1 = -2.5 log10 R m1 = -0.092 mag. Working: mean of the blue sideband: 8.13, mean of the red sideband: 7.91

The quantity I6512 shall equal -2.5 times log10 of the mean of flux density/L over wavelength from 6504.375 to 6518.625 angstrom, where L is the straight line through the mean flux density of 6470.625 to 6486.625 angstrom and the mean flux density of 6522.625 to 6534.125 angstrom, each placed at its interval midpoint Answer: 0.03 mag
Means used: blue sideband 8.63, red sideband 8.73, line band 8.49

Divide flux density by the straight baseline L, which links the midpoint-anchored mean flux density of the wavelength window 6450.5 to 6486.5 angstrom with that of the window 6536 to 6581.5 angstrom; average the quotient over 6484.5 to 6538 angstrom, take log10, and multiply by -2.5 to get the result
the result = -0.01 mag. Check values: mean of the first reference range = 8.53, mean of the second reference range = 8.2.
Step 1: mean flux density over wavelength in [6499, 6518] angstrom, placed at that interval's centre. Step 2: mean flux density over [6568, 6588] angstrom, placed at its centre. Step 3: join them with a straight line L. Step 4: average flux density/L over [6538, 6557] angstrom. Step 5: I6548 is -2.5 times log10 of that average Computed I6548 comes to -0.01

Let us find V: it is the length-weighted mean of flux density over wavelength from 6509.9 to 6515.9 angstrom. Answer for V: 8.6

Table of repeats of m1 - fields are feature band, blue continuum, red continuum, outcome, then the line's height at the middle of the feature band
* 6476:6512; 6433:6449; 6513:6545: 0.03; 8.6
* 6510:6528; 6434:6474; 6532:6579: -0.04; 8.31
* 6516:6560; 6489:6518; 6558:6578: -0.07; 8.02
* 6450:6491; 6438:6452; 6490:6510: -0.03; 8.3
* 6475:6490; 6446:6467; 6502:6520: -0.02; 8.43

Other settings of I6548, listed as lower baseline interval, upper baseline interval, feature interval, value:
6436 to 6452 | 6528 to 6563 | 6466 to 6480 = -0.030 mag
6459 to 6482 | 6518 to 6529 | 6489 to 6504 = 0.075 mag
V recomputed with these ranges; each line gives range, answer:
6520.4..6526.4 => 8.67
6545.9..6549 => 8.57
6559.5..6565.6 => 7.33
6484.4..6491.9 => 8.54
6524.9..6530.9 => 8.78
